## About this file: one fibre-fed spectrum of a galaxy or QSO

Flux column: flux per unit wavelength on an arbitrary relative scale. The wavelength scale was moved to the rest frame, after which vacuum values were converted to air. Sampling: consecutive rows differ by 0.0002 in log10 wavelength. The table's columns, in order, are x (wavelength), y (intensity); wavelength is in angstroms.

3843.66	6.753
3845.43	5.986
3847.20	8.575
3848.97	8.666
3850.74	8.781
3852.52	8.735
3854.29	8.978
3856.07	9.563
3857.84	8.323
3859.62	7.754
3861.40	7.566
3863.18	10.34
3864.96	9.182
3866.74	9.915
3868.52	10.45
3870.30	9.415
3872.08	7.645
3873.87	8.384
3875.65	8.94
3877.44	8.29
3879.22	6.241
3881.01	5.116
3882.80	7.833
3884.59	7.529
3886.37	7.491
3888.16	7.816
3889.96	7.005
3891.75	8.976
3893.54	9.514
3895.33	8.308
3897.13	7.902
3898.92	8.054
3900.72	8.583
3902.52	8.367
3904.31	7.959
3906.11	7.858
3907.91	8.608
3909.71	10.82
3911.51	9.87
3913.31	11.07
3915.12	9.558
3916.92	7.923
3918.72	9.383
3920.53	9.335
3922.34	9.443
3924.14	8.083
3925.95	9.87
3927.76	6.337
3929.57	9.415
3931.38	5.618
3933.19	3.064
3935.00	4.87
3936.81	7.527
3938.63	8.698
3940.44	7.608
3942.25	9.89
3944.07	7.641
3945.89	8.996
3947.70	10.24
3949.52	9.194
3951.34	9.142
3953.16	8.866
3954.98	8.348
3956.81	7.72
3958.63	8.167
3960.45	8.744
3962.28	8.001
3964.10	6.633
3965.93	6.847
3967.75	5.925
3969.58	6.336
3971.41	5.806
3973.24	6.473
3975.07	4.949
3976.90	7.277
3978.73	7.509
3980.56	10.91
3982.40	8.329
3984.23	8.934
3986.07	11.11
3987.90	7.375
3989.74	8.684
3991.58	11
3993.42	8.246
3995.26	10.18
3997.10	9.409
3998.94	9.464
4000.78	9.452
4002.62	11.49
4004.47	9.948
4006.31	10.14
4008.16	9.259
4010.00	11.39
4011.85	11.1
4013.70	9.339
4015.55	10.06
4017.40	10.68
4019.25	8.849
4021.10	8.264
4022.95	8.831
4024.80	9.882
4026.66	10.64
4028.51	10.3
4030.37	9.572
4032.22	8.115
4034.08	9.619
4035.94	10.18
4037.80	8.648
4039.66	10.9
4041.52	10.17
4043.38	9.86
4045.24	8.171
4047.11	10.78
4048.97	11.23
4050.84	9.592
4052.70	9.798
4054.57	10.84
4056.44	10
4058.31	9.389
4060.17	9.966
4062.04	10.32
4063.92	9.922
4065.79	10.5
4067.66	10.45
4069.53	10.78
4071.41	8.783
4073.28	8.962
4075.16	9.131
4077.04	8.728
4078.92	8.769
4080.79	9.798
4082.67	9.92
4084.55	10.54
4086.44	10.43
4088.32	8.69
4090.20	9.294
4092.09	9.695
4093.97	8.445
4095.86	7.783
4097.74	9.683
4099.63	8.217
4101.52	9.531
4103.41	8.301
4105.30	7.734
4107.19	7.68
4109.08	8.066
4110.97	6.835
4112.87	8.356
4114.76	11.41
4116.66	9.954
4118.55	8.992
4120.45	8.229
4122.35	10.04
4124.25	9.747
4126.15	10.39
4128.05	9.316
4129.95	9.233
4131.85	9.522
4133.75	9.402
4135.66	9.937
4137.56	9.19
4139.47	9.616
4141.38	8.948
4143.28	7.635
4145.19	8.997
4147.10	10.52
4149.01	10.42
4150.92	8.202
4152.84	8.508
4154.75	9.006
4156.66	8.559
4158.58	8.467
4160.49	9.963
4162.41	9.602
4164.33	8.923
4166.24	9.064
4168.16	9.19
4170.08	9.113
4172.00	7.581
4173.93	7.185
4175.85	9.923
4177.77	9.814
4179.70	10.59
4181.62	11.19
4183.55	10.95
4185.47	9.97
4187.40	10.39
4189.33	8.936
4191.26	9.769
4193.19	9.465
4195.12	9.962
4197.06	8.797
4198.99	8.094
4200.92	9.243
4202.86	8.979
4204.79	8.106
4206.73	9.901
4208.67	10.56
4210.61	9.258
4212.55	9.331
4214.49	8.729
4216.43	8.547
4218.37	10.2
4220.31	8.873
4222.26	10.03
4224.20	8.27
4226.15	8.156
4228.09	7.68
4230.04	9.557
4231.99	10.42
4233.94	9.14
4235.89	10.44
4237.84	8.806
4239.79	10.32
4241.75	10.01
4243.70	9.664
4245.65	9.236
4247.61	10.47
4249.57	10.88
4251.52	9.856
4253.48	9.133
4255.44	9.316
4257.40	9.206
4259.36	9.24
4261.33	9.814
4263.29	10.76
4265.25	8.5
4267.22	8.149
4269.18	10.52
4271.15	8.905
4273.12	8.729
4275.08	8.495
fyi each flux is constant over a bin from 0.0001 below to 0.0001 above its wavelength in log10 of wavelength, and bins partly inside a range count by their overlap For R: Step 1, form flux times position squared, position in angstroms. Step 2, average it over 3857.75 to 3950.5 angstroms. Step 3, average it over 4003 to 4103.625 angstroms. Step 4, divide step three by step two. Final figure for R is 1.3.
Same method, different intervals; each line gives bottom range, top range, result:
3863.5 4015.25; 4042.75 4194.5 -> 1.21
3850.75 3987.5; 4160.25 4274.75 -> 1.32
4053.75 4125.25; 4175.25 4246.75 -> 1.08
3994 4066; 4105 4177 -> 0.97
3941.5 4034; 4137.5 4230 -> 1.14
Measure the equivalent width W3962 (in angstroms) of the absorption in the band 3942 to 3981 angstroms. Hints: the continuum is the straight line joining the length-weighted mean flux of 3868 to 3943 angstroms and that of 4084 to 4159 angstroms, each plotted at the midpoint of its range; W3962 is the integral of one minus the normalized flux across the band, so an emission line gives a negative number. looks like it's 2.8 angstroms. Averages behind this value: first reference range 8.19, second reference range 9.08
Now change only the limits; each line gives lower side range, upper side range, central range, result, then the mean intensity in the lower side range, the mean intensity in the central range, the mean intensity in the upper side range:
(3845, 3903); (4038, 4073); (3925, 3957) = 3.6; 8.33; 7.95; 10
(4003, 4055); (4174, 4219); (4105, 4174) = 4.3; 9.87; 9.05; 9.54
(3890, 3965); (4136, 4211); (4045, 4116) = -3.5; 8.38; 9.39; 9.3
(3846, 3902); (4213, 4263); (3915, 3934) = 1.2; 8.37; 7.96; 9.46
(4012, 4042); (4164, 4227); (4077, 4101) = 0.7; 9.66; 9.25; 9.31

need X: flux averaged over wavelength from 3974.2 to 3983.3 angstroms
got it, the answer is 7.81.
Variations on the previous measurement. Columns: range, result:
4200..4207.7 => 9.05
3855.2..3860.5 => 8.55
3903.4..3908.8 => 8.15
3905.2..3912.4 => 9.29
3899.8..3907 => 8.19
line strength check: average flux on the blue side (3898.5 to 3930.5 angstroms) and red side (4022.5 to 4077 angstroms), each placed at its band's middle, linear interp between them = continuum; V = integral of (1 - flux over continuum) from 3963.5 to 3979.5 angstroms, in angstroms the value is 5.0 angstroms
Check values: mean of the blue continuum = 8.93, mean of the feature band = 6.4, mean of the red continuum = 9.83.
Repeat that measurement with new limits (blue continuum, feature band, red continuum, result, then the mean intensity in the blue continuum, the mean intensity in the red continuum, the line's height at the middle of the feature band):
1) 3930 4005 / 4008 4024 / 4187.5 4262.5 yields -2.6 angstroms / 8.16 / 9.39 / 8.4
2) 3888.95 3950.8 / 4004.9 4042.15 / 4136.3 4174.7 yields -5.0 angstroms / 8.4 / 8.95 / 8.64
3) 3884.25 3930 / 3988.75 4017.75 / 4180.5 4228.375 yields -3.5 angstroms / 8.66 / 9.36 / 8.89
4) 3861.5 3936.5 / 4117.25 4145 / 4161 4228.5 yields -0.7 angstroms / 8.29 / 9.29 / 9.07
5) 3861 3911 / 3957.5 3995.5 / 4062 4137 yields 3.6 angstroms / 8.38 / 9.27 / 8.76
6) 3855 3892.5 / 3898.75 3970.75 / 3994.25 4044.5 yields 5.7 angstroms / 8.27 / 9.83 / 8.93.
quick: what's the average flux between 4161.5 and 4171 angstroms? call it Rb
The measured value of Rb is 9.18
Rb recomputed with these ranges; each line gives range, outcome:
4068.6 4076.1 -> 9.41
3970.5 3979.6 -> 6.4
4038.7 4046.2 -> 9.77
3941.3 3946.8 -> 8.84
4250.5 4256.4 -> 9.46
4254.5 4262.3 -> 9.39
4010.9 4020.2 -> 10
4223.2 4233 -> 8.82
